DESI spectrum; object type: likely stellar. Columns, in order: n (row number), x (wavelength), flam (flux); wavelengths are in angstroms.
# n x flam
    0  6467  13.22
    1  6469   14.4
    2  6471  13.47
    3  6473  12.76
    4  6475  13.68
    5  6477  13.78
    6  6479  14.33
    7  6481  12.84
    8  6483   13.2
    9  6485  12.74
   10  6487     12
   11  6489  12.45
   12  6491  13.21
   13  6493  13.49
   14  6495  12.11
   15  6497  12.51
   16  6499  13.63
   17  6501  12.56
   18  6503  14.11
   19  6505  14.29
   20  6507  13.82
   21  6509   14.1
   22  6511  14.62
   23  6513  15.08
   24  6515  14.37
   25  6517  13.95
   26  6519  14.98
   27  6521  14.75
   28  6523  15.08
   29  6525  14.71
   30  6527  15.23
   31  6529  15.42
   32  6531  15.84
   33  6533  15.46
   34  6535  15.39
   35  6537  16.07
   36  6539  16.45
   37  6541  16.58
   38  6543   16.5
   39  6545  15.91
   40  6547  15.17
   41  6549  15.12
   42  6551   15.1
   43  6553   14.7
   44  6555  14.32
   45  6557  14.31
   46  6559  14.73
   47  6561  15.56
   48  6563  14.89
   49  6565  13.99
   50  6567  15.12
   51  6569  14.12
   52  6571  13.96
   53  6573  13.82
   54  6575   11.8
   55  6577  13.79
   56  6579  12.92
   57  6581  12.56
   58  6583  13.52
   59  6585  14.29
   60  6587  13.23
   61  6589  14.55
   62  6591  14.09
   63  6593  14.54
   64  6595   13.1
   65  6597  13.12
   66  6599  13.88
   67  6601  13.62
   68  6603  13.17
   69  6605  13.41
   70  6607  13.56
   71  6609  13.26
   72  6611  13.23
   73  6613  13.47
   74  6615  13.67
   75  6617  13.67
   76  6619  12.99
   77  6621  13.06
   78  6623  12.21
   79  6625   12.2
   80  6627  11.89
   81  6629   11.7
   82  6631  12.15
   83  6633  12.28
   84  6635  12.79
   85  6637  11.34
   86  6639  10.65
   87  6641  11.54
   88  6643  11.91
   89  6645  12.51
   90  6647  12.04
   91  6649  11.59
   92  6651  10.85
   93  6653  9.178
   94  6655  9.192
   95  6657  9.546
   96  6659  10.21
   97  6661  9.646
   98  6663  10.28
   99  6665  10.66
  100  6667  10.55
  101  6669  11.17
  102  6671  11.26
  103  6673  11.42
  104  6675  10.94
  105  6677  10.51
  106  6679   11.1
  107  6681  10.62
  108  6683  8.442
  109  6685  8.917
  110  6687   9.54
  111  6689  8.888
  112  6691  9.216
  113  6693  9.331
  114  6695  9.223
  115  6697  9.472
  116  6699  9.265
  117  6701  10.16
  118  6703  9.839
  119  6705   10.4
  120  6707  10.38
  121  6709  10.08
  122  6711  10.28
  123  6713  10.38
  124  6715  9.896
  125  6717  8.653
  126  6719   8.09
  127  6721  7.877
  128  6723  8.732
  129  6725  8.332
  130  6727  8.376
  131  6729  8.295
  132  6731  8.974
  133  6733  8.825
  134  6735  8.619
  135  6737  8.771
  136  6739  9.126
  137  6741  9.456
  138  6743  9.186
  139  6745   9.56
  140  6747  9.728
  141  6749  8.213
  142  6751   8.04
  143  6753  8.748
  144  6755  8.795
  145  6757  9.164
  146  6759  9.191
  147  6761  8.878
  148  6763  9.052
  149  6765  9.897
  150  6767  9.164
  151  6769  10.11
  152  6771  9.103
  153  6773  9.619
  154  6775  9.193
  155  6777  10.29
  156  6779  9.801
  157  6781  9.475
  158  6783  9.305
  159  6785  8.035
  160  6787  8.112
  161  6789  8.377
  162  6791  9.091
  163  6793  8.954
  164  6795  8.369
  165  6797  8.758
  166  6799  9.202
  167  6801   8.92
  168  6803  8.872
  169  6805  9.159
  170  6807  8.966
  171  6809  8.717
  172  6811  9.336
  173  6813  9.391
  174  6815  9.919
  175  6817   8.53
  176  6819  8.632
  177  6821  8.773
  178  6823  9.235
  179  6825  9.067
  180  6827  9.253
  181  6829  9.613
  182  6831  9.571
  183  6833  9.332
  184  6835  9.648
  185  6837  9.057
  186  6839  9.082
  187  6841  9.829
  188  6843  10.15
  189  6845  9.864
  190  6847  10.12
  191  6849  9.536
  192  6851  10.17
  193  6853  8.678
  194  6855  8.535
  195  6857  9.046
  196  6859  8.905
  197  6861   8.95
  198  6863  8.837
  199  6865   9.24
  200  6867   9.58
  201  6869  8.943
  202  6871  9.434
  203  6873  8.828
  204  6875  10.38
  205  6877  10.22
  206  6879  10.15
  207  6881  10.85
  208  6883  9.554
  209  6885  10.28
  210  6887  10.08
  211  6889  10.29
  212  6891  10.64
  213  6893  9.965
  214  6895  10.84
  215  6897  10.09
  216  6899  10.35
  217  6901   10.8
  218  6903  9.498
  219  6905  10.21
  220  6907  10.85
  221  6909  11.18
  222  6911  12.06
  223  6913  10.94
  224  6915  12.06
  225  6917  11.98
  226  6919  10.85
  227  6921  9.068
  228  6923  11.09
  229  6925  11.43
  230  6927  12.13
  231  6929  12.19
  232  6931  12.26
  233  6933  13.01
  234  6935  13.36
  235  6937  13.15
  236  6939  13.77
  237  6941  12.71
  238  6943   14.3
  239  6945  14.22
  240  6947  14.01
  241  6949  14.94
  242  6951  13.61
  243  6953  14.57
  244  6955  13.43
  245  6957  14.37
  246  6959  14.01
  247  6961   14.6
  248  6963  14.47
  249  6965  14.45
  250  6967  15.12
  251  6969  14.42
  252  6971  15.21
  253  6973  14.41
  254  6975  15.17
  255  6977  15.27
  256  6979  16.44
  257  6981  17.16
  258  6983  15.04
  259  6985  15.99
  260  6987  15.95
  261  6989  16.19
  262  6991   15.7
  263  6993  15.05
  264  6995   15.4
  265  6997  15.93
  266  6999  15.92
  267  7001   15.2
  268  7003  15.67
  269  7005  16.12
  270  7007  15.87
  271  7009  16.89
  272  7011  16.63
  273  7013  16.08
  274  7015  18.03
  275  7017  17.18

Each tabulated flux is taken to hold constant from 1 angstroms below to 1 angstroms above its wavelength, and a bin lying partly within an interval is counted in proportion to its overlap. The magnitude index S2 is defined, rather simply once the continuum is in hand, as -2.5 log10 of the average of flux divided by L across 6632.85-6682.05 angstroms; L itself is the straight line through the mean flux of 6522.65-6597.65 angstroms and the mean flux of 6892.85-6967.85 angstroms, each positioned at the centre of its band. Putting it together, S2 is 0.27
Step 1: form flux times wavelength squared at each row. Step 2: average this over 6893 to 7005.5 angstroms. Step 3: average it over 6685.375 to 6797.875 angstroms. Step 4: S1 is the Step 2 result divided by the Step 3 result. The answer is 1.57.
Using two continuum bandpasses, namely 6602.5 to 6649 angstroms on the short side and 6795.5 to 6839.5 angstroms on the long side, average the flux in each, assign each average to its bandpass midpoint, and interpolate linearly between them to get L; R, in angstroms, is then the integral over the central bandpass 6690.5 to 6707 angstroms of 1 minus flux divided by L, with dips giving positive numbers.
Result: 2.3 angstroms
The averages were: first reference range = 12.5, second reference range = 9.13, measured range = 9.67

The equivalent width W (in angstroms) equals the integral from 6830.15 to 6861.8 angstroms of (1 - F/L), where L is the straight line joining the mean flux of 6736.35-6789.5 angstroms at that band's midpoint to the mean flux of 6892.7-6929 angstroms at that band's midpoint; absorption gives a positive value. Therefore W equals 2.3 angstroms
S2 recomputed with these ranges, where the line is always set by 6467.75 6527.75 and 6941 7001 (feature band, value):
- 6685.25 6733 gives 0.469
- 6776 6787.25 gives 0.488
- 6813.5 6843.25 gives 0.491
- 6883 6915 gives 0.366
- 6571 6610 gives 0.038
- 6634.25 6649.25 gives 0.195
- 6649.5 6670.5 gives 0.357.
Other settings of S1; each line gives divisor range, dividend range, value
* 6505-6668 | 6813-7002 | 0.97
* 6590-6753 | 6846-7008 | 1.25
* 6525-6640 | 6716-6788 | 0.68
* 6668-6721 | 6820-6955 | 1.15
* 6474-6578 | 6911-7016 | 1.14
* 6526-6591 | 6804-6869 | 0.69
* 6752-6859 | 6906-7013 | 1.60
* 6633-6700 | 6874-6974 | 1.26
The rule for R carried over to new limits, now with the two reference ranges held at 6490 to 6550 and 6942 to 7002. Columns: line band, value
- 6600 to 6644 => 6.4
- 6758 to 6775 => 6.3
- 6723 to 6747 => 9.6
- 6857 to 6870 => 5.1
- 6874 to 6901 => 8.4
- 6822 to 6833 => 4.1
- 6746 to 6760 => 5.7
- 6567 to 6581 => 1.2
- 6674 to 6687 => 4.2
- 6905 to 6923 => 4.7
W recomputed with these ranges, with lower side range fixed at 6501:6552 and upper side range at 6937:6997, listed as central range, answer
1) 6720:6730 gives 4.44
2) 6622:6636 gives 2.65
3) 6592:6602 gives 0.92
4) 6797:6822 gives 9.87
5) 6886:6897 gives 3.35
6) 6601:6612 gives 1.23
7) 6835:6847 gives 4.23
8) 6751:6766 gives 5.93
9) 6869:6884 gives 5.06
